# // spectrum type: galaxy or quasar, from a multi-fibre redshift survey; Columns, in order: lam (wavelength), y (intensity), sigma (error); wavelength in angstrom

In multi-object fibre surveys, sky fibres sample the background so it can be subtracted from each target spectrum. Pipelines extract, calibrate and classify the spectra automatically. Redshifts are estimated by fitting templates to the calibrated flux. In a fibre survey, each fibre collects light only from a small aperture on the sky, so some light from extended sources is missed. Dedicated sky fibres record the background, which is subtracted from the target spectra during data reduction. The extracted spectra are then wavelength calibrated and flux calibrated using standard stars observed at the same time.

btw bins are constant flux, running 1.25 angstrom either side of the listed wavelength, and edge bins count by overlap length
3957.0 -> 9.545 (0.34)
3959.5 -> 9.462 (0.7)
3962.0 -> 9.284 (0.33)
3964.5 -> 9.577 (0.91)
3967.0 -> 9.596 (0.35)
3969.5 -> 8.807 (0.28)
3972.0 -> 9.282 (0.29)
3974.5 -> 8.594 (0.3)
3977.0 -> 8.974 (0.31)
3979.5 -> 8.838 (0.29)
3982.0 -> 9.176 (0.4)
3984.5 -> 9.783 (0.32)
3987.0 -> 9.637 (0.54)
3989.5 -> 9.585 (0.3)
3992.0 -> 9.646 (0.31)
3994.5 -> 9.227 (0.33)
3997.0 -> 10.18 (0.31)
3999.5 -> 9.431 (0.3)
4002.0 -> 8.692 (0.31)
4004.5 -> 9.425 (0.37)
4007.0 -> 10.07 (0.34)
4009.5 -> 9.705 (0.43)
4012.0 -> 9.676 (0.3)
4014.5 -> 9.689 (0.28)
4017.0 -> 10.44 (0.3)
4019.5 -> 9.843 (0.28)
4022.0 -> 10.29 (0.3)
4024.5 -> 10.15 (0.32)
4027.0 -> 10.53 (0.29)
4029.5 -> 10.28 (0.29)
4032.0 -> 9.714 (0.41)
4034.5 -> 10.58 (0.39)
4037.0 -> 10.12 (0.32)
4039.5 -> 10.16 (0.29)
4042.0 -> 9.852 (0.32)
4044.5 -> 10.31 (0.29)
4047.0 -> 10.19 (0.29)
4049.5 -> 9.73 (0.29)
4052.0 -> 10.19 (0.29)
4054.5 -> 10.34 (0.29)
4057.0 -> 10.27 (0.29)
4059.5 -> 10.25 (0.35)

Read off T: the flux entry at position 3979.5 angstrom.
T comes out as 8.838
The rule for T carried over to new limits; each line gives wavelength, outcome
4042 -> 9.852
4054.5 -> 10.34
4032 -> 9.714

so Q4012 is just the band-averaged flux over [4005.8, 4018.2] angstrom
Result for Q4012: 9.91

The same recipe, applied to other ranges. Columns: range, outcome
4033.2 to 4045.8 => 10.2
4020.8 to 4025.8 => 10.2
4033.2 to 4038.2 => 10.3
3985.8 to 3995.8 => 9.53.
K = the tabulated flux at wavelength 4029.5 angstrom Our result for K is 10.28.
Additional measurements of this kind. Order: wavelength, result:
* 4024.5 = 10.15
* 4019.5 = 9.843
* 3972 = 9.282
